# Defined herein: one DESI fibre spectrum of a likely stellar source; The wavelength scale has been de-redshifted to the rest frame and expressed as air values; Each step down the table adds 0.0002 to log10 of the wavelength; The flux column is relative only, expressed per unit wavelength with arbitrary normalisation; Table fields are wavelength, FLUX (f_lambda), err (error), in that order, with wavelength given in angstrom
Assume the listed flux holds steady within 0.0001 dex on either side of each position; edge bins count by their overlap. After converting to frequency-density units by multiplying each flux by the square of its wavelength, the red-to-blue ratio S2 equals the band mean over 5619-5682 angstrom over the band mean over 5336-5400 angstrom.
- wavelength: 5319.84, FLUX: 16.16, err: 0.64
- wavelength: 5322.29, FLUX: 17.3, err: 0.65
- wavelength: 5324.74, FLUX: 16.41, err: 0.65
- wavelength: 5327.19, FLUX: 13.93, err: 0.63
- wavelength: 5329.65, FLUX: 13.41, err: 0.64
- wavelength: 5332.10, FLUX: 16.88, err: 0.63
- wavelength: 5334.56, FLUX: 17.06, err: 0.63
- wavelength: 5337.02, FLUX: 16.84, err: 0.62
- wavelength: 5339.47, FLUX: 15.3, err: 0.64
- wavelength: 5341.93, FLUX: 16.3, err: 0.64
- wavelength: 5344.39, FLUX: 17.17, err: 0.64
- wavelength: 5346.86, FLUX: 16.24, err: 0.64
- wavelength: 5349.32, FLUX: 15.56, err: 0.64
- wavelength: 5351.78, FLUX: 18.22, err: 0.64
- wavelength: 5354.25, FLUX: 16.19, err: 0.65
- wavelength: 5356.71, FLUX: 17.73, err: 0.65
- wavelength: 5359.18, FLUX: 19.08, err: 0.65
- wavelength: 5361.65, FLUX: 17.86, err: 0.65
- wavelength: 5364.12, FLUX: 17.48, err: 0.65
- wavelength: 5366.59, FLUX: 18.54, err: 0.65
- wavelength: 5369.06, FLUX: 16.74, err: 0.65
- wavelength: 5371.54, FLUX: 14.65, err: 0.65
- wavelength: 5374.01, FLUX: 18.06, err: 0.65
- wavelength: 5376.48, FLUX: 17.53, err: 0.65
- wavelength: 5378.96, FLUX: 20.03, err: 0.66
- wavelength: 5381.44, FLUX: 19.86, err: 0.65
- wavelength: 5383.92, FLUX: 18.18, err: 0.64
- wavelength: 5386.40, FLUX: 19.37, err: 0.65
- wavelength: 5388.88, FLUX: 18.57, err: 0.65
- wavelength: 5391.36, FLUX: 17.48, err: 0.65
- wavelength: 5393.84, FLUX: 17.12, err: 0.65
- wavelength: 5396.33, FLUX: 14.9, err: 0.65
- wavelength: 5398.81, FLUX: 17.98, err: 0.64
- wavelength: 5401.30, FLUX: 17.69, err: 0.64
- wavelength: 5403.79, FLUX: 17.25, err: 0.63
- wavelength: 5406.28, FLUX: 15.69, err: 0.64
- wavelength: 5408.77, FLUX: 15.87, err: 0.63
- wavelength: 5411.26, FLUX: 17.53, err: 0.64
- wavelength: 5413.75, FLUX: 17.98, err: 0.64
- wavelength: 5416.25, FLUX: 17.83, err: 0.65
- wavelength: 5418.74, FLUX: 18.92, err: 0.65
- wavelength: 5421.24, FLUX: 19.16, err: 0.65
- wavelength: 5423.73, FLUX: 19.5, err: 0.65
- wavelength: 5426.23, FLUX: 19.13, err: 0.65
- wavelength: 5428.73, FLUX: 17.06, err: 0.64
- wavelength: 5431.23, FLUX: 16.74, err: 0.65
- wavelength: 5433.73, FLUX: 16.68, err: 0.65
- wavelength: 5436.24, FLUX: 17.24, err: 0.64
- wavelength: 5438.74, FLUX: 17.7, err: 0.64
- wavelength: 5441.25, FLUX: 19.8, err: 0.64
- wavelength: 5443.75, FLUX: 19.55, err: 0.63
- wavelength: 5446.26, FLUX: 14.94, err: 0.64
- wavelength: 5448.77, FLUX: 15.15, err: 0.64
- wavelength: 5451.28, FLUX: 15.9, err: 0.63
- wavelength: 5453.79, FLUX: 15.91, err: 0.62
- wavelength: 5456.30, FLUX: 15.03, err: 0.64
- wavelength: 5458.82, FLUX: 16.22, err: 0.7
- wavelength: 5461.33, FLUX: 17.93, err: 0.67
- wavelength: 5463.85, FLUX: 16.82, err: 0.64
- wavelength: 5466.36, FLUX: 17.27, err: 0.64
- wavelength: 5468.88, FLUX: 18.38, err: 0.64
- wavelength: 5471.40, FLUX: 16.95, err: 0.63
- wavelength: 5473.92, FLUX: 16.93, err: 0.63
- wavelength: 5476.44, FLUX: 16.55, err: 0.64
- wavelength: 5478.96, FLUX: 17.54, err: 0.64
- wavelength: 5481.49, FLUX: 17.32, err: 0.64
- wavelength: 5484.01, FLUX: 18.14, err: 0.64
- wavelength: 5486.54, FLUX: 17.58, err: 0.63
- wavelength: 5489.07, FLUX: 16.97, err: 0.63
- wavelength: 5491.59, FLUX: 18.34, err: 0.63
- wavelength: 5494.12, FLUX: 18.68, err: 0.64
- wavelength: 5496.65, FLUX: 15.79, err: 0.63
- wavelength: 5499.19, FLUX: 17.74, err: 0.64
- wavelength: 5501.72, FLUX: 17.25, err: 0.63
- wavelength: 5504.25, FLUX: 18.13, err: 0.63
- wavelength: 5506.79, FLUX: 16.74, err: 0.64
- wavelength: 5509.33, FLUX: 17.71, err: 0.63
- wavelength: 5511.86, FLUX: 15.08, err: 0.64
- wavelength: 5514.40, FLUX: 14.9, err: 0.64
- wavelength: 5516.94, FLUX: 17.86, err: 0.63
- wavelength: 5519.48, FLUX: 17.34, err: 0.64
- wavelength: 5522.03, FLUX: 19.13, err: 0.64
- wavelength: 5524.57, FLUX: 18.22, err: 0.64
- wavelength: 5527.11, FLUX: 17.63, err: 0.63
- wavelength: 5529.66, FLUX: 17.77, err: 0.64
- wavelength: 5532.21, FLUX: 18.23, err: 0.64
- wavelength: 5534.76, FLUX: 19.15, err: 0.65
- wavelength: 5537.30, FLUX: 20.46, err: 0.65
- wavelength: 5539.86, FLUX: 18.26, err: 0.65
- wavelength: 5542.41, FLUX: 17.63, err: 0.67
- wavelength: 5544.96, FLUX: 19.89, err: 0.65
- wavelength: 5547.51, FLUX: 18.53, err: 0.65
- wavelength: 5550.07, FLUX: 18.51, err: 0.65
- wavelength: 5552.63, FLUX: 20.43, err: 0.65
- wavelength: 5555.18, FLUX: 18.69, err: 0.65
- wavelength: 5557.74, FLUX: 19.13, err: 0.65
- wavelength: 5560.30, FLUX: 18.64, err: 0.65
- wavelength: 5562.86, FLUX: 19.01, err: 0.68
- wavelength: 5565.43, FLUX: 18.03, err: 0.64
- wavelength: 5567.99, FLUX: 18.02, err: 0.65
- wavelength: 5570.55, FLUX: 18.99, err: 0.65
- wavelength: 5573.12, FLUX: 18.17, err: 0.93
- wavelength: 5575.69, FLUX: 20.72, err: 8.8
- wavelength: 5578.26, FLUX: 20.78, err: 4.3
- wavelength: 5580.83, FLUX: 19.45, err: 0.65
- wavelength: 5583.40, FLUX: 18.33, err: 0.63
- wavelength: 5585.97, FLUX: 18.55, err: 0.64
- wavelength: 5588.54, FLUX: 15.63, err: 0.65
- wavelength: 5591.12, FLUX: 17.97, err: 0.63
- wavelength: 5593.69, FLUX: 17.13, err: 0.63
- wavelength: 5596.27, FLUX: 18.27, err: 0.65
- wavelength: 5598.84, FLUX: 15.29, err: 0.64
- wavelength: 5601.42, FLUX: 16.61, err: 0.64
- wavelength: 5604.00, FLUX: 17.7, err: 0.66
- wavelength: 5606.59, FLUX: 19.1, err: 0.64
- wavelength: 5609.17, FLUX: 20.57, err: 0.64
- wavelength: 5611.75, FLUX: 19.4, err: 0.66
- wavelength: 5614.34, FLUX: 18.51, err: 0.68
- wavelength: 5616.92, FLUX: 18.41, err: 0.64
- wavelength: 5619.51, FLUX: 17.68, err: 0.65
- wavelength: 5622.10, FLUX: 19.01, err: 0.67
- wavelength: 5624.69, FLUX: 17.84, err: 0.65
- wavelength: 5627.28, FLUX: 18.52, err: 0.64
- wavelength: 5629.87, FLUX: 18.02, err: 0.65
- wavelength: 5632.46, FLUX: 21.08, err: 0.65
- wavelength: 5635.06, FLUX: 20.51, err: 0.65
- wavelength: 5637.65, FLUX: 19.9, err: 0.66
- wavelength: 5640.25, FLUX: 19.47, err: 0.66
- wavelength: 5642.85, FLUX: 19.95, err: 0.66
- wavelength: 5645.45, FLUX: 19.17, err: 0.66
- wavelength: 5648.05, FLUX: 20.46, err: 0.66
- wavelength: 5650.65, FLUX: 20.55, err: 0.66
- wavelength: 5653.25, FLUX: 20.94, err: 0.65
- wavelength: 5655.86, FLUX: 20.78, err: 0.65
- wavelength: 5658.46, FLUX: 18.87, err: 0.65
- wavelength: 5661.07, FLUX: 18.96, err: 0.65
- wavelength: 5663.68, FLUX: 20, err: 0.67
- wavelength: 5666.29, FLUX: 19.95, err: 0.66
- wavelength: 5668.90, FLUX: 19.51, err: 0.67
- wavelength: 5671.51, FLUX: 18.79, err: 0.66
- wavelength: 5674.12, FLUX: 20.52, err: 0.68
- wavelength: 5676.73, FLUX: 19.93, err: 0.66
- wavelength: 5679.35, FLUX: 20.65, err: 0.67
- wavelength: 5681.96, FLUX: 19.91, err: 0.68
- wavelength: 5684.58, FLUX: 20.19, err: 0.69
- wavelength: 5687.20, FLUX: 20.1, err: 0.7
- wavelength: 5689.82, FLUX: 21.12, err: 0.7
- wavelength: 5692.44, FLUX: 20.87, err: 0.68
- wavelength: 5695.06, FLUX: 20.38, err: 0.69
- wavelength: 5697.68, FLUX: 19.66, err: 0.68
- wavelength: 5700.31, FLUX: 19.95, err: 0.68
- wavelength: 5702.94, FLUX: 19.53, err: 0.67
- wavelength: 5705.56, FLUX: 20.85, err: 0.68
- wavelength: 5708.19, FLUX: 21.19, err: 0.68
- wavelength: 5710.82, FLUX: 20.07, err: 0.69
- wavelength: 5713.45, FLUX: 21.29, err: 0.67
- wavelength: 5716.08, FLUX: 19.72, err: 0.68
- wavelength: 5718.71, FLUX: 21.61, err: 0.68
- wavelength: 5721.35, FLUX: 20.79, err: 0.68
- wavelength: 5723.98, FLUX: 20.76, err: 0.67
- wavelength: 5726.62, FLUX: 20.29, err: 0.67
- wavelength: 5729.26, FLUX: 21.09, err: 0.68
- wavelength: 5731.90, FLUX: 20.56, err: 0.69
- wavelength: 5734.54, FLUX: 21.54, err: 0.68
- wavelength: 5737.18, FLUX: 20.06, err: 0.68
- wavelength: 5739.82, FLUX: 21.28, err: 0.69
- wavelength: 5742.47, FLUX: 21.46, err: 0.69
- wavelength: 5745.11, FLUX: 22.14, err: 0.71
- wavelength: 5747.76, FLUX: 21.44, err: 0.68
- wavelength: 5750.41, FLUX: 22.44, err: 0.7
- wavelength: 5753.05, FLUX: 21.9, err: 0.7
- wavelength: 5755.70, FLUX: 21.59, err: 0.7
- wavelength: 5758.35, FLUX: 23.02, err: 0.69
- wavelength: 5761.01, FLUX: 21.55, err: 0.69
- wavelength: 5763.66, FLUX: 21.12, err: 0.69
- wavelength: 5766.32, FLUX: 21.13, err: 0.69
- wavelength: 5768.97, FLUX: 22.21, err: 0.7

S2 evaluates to 1.25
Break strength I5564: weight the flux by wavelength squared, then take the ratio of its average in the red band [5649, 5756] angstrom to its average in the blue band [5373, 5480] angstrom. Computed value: 1.30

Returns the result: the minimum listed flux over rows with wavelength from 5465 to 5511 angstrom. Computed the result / 15.79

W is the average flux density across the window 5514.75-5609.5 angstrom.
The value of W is 18.4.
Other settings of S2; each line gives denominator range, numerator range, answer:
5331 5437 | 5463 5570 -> 1.08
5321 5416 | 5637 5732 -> 1.32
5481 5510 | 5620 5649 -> 1.16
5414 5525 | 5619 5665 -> 1.20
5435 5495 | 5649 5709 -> 1.26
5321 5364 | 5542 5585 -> 1.24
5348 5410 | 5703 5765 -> 1.37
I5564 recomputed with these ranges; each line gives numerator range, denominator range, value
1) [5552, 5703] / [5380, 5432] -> 1.17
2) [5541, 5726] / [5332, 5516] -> 1.21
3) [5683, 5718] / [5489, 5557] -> 1.21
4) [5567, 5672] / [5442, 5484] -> 1.19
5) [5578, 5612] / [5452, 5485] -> 1.12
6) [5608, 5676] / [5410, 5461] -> 1.21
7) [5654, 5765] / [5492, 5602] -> 1.21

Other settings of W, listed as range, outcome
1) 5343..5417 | 17.5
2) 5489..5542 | 17.7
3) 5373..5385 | 18.7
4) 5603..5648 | 19.2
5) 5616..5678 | 19.5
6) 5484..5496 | 17.8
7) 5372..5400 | 18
